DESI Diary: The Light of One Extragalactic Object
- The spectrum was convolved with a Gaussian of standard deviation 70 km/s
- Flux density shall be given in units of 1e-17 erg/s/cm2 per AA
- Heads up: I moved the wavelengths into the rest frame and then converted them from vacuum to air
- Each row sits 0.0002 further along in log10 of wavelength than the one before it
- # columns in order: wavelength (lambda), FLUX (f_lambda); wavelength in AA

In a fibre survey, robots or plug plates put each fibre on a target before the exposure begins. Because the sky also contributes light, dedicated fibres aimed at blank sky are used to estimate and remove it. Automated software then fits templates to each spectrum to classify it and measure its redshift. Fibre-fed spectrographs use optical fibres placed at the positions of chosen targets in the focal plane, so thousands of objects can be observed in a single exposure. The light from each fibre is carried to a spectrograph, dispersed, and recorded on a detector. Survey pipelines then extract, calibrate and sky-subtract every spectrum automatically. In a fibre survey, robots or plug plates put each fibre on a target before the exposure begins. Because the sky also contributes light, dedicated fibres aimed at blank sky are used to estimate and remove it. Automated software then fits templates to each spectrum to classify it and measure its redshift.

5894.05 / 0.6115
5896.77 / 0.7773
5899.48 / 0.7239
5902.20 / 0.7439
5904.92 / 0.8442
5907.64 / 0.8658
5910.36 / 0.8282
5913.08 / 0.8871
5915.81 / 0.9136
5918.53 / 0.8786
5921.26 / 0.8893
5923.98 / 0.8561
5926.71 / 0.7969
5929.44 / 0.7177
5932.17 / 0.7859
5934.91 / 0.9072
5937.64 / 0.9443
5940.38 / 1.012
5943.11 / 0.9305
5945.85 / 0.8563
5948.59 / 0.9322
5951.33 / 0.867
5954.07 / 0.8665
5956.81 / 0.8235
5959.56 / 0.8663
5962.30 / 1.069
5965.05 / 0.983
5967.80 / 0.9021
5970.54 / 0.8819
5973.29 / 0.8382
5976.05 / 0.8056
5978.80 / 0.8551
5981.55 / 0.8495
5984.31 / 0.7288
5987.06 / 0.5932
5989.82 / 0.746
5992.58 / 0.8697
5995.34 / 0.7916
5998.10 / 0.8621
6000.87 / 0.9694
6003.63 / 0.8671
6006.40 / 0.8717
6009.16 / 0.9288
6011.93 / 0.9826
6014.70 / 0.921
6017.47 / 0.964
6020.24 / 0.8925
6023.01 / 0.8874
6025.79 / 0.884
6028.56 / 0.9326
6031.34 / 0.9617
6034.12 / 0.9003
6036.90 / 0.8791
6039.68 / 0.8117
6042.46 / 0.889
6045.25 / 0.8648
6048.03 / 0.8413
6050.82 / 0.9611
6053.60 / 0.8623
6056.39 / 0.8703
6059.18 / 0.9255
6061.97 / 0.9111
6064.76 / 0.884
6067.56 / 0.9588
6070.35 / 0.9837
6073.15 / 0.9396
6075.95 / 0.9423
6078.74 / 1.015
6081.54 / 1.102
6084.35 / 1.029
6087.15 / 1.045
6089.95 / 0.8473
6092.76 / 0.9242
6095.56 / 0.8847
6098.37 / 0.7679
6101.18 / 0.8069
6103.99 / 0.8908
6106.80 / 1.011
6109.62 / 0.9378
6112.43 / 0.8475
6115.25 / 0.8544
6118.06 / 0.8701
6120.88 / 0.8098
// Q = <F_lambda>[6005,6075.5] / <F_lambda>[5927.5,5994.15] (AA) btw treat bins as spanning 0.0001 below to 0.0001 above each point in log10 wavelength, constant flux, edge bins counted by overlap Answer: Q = 1.06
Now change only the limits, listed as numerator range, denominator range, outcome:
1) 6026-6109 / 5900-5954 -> 1.06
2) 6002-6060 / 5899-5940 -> 1.06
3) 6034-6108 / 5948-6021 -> 1.05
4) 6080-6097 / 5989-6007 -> 1.13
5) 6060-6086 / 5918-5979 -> 1.10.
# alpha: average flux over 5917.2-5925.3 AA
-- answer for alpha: 0.875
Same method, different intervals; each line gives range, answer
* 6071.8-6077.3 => 0.941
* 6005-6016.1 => 0.926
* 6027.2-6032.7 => 0.947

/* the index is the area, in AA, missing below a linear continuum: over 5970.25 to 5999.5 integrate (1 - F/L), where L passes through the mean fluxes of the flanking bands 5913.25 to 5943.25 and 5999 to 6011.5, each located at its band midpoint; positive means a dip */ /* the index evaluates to 3.35 AA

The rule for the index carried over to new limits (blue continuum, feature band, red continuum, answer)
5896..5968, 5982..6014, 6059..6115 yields 2.0 AA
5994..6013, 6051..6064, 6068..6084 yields 1.0 AA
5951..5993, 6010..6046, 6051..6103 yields -0.7 AA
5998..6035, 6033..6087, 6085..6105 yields -1.7 AA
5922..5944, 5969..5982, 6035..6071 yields 0.5 AA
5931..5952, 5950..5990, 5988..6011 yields 1.7 AA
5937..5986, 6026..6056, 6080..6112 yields 0.7 AA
